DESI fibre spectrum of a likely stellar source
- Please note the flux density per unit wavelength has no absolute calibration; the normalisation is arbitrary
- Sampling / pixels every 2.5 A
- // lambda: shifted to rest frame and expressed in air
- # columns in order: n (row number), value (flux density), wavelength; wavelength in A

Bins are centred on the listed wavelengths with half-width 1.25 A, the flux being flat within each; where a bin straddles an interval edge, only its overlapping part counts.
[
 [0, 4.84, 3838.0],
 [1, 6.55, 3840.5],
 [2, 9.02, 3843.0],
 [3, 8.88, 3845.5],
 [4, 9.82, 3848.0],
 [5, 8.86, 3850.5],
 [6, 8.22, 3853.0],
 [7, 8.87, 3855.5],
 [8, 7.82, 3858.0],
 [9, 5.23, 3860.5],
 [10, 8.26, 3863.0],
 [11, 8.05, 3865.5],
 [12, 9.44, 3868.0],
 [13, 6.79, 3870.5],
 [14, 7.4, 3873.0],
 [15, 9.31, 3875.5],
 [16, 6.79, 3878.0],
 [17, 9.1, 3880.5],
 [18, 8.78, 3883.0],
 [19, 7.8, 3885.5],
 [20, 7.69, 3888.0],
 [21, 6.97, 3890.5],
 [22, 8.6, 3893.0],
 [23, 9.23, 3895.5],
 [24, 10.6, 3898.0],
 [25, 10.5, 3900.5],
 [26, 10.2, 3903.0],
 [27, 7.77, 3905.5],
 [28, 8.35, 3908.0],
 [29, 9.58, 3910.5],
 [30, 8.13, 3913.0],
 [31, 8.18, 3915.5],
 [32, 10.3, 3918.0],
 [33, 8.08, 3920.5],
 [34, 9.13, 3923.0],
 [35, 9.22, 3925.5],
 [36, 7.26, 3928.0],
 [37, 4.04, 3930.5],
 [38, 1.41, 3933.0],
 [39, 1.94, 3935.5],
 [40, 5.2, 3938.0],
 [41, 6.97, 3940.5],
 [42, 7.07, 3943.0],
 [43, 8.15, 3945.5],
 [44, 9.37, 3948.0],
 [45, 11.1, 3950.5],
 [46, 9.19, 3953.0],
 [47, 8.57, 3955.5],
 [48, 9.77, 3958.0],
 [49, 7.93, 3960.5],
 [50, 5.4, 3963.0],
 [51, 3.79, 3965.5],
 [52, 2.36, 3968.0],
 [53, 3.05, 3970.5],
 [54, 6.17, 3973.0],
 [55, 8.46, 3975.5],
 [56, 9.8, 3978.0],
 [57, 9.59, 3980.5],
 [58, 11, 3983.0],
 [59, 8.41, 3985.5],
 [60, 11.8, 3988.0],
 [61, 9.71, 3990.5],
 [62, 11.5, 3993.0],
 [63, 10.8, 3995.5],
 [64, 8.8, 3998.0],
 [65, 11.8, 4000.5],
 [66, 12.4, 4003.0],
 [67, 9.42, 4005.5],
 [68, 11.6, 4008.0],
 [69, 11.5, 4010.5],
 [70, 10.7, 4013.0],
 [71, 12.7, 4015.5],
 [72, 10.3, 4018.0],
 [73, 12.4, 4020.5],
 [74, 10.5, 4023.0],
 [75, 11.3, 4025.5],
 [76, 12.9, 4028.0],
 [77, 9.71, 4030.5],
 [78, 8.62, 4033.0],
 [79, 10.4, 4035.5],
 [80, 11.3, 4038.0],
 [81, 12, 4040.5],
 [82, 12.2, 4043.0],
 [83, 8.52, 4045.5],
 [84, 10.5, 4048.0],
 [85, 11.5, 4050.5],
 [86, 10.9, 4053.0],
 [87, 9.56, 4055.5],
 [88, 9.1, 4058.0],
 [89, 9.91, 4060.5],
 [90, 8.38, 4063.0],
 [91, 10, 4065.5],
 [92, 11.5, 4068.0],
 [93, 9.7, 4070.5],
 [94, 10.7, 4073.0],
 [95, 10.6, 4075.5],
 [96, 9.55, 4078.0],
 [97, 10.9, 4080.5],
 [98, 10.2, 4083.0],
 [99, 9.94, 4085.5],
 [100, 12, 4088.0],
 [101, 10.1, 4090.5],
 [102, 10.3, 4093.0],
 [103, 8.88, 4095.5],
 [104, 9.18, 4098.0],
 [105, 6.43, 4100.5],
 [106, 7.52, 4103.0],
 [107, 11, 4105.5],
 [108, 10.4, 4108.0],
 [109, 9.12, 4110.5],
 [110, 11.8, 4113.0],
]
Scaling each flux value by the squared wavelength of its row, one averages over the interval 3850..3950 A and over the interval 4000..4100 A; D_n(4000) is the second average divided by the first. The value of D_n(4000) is 1.44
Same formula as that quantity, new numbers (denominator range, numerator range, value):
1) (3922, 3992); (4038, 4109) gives 1.45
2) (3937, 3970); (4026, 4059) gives 1.53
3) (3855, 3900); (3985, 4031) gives 1.44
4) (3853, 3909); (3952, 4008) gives 1.10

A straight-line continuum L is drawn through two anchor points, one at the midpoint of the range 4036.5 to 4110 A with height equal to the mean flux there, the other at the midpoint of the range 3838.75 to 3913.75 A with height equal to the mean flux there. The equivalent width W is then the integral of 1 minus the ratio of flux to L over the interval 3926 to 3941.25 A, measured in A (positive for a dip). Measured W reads 7.3 A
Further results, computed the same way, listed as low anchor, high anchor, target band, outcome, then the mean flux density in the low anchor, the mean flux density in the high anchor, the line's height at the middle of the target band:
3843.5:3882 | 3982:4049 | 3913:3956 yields 9.47 A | 8.21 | 10.8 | 9.45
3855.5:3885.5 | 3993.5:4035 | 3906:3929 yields 0.64 A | 7.94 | 11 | 8.93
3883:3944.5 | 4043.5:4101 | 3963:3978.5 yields 5.74 A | 7.7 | 10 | 8.53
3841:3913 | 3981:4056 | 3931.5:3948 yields 7.12 A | 8.47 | 10.8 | 9.51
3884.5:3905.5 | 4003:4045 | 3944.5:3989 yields 9.42 A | 8.89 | 11.1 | 10.1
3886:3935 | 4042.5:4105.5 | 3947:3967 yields 1.23 A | 8.07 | 9.92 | 8.59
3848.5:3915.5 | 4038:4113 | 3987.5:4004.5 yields -2.76 A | 8.41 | 10.1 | 9.39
